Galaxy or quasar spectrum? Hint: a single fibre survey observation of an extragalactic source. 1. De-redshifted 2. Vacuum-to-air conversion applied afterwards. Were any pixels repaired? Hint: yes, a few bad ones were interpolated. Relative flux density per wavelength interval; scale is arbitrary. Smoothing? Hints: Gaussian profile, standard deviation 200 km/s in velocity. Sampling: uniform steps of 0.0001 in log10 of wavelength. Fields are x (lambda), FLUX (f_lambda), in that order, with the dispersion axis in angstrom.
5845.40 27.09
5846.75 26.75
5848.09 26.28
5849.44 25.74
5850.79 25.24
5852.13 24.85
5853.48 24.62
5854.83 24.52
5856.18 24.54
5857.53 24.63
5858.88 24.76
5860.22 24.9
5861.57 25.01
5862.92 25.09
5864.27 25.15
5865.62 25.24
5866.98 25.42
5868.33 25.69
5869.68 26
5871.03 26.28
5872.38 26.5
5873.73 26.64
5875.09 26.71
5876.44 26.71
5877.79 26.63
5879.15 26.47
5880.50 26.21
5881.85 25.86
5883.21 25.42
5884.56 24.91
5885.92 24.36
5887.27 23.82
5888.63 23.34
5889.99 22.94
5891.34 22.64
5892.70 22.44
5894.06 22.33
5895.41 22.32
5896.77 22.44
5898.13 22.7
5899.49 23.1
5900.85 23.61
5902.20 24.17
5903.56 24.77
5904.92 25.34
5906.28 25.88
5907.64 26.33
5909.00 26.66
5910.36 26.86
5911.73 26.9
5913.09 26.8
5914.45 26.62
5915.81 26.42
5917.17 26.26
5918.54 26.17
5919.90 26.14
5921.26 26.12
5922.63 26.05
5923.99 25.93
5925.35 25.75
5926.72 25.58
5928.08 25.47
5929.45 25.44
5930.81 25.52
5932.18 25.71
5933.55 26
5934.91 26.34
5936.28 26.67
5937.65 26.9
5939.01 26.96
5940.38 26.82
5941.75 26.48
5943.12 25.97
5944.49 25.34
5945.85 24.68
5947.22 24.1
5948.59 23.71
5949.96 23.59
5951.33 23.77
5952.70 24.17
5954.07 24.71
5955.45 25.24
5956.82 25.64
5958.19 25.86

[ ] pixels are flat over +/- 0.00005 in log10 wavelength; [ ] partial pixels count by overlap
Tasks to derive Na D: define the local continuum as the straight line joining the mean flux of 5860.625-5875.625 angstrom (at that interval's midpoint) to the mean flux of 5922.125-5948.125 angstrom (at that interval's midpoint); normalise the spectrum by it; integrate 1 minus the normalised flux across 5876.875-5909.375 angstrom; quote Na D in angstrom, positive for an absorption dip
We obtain 1.8 angstrom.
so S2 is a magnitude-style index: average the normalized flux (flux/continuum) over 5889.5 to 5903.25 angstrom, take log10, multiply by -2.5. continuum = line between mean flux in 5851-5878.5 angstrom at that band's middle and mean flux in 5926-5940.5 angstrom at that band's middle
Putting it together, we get 0.13 mag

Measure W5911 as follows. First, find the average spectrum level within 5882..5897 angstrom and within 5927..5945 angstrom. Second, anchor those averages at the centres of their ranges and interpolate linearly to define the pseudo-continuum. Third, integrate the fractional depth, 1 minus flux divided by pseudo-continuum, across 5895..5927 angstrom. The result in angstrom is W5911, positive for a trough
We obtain -0.9 angstrom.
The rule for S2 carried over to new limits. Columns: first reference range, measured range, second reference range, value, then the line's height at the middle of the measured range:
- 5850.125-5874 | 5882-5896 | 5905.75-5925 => 0.10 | 25.8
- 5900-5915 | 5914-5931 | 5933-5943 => 0.01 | 26.2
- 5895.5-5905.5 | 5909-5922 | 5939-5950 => -0.10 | 24.2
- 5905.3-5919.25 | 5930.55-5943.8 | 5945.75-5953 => -0.07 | 24.8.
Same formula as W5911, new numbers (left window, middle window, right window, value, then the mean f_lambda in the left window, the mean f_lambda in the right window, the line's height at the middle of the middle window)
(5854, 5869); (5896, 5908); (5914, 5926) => 0.8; 25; 26.2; 25.8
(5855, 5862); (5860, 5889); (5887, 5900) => -2.1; 24.8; 22.8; 23.8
